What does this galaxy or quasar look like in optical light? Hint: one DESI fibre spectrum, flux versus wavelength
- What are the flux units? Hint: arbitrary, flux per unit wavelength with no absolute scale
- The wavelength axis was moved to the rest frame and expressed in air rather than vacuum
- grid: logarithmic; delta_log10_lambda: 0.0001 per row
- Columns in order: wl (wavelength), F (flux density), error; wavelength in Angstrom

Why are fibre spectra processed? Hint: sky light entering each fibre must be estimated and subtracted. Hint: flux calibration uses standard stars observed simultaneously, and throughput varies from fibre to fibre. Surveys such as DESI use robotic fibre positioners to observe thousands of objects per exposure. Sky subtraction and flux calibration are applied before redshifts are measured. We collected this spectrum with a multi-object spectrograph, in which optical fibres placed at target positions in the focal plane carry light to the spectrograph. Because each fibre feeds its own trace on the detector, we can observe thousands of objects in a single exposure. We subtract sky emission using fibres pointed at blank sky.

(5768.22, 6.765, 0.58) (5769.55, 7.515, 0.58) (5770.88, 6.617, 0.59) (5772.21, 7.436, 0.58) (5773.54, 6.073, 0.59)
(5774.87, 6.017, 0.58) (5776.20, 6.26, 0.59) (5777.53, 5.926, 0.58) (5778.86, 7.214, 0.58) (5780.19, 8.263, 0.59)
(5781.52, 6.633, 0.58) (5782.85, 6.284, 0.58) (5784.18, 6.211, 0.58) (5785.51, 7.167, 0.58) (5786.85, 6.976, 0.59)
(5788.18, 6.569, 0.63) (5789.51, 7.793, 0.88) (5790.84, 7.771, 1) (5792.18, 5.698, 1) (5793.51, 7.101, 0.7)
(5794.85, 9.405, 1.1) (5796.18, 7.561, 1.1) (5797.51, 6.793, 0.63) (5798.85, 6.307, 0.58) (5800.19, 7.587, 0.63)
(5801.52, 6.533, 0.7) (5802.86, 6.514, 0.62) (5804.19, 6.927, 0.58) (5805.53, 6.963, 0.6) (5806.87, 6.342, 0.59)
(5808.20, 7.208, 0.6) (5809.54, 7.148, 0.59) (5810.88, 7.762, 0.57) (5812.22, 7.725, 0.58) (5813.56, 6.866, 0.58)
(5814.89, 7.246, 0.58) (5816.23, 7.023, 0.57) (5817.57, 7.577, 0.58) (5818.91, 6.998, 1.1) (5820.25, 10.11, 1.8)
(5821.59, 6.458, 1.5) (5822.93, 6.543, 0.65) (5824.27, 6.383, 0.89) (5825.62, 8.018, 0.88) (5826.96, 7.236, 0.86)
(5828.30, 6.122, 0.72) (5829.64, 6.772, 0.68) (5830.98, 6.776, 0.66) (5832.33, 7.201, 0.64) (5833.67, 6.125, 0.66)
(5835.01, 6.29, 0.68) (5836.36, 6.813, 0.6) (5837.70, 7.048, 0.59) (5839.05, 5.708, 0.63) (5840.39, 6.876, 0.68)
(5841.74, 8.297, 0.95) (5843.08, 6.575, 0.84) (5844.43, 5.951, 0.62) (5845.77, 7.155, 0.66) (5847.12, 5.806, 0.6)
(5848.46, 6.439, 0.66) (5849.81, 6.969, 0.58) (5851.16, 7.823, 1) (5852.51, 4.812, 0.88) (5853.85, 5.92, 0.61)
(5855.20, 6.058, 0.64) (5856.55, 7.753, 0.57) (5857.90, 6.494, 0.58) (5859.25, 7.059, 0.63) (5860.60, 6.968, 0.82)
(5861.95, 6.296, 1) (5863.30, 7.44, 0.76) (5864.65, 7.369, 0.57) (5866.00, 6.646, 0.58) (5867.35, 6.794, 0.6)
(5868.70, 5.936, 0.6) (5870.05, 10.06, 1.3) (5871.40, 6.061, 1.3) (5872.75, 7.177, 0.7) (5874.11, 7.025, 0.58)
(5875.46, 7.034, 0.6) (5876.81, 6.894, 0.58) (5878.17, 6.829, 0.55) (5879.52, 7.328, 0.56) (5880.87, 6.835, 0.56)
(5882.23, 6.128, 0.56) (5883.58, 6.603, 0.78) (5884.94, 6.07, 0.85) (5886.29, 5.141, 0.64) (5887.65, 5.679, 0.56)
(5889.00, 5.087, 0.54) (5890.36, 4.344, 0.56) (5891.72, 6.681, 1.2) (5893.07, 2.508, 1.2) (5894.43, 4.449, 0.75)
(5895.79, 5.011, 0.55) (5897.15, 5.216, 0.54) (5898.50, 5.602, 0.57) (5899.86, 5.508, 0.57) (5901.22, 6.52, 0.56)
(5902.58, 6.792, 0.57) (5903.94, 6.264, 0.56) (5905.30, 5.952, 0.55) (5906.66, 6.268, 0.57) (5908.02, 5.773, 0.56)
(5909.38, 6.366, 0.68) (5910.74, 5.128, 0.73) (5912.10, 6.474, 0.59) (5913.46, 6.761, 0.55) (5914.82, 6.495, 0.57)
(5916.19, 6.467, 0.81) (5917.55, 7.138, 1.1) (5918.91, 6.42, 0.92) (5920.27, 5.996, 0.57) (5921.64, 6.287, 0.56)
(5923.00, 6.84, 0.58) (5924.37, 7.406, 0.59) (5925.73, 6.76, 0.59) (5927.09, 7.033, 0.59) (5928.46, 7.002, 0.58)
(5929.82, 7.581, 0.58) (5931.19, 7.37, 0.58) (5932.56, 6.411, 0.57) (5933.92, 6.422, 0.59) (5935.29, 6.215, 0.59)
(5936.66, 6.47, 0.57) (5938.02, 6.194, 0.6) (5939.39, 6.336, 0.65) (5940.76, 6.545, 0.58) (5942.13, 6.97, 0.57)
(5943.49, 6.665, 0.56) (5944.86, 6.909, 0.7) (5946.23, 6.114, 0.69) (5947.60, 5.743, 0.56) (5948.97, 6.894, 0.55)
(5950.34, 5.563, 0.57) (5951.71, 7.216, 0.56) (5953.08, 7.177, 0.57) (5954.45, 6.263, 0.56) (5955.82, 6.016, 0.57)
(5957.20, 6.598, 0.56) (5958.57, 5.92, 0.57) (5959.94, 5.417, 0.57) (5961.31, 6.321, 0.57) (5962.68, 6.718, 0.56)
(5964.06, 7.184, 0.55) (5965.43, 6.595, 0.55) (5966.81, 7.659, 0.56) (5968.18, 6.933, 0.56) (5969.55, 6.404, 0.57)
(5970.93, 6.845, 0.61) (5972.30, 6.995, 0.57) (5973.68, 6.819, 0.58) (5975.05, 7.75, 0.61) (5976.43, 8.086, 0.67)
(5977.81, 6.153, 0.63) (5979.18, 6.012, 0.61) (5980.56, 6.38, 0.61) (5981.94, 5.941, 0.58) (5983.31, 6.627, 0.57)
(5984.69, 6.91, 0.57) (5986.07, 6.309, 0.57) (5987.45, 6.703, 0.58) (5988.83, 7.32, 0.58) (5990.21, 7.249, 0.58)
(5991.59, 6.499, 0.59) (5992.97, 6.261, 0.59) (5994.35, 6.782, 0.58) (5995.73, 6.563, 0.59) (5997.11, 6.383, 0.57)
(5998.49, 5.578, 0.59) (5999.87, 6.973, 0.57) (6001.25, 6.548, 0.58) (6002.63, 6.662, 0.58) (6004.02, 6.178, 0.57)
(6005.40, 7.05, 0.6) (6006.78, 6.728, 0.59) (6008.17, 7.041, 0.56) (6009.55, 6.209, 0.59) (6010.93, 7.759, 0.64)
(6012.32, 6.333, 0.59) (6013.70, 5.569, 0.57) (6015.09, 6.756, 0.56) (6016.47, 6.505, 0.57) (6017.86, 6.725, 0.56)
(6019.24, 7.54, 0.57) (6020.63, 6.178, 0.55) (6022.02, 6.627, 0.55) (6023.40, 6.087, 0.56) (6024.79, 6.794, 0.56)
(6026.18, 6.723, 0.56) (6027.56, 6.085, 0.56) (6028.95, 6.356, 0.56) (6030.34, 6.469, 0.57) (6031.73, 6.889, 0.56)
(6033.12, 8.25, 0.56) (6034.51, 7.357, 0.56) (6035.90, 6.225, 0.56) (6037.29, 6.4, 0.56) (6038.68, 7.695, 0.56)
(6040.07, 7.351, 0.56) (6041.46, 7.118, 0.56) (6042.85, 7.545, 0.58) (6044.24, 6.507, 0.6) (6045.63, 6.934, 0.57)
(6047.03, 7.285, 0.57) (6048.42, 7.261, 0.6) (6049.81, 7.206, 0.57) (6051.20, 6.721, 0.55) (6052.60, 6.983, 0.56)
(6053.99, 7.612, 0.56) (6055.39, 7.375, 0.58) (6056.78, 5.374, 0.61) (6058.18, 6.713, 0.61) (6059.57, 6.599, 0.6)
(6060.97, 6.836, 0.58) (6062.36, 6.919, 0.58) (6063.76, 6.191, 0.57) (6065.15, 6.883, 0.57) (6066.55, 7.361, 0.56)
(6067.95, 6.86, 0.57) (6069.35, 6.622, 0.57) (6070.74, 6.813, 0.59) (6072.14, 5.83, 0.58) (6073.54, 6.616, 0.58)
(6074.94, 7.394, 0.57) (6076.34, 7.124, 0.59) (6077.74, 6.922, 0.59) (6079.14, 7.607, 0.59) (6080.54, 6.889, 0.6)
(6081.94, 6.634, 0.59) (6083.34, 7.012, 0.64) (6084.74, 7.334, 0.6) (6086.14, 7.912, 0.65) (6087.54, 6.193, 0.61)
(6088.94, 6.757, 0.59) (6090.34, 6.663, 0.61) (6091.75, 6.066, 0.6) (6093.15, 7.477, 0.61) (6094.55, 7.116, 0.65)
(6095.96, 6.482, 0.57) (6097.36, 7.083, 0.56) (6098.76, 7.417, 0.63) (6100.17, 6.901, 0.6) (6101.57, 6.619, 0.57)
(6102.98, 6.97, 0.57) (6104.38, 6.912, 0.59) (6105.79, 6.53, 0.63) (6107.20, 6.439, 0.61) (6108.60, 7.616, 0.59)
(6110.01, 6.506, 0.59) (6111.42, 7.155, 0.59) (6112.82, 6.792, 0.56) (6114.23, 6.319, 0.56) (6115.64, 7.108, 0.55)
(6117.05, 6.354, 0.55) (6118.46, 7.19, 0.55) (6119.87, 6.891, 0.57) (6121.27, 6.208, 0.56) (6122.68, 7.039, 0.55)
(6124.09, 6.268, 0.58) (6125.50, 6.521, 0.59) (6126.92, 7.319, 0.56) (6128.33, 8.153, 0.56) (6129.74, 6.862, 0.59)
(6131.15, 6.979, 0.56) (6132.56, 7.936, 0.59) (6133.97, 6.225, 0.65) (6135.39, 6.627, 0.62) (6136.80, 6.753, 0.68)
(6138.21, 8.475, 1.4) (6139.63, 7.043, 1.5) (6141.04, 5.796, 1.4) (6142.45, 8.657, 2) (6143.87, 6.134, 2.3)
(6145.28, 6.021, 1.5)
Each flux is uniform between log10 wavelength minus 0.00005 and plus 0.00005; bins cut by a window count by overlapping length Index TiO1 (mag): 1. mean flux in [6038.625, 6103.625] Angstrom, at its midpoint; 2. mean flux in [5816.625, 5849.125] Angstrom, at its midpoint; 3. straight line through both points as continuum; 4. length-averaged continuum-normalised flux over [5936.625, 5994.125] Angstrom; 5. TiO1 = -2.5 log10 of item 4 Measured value 0.05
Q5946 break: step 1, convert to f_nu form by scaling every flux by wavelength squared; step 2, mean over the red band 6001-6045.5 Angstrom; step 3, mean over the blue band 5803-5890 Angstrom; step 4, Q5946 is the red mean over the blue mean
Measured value 1.05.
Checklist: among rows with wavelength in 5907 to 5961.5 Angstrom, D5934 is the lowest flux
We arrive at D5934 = 5.128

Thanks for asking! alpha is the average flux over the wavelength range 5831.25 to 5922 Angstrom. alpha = 6.37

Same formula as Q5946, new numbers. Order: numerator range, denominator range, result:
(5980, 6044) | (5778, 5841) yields 1.02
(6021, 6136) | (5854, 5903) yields 1.17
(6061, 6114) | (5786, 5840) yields 1.07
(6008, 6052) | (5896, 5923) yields 1.15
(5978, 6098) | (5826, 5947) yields 1.10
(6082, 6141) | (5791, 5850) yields 1.09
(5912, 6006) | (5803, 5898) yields 1.04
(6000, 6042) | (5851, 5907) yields 1.13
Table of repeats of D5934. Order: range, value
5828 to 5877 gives 4.812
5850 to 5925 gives 2.508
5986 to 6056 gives 5.569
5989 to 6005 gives 5.578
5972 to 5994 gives 5.941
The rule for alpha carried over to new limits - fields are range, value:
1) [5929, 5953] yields 6.58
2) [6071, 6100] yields 6.92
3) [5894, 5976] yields 6.47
